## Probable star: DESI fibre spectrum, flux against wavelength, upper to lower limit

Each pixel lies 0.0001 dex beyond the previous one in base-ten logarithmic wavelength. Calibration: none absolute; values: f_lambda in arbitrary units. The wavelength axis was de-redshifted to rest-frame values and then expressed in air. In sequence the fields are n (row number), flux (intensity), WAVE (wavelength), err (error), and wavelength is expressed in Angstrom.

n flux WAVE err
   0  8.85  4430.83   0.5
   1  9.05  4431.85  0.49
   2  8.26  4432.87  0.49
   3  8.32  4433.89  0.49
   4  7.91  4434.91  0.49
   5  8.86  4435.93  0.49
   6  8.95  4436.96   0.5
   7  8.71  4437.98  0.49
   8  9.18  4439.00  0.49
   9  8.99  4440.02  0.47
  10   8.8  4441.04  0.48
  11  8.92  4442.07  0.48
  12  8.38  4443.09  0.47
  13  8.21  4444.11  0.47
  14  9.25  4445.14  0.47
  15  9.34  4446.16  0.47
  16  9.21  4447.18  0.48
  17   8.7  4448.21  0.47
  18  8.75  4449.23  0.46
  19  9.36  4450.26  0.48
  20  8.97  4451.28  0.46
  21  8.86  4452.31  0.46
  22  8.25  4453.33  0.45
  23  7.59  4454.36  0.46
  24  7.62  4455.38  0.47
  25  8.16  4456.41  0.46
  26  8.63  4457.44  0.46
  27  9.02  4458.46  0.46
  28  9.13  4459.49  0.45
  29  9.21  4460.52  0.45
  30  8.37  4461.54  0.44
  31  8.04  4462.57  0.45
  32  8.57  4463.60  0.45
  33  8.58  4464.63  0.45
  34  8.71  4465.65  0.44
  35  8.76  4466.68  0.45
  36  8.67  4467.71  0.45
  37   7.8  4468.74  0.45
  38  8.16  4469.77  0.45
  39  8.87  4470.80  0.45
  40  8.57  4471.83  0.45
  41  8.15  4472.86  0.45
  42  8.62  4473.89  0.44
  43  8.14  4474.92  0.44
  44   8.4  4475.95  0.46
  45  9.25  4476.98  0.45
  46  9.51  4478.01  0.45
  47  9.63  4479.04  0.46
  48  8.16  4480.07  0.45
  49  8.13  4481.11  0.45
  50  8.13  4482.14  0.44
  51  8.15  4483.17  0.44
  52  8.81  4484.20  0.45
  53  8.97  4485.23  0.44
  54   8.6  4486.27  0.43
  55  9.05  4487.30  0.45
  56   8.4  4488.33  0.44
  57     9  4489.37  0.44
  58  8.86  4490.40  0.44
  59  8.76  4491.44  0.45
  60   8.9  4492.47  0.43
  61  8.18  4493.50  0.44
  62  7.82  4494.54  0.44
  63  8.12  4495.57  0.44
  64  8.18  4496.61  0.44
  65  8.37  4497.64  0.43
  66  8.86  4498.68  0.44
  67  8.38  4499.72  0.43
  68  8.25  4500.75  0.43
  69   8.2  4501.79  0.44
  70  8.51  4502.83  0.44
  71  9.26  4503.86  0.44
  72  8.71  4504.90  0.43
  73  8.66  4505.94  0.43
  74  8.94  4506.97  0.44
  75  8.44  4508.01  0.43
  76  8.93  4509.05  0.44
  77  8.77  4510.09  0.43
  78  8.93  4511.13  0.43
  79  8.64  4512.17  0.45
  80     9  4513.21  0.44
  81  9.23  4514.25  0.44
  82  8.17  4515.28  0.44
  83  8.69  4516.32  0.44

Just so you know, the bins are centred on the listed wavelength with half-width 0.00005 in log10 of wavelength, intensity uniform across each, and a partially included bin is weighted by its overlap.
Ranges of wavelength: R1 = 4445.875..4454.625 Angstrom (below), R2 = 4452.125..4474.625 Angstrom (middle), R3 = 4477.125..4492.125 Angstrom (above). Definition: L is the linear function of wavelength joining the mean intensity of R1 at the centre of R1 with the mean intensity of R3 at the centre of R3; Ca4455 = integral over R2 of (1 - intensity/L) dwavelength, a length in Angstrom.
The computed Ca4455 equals 0.8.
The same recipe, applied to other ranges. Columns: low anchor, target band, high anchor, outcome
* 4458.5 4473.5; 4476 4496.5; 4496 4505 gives -0.3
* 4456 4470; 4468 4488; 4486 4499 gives -0.1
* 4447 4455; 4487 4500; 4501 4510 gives 0.2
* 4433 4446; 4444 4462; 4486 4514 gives 0.0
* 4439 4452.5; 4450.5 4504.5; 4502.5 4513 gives 1.8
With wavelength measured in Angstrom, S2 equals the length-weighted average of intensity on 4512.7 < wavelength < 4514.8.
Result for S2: 9.14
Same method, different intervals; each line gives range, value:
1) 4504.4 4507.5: 8.78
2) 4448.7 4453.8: 8.85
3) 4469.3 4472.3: 8.54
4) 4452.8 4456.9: 7.91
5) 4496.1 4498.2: 8.29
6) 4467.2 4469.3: 8.22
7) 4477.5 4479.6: 9.55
